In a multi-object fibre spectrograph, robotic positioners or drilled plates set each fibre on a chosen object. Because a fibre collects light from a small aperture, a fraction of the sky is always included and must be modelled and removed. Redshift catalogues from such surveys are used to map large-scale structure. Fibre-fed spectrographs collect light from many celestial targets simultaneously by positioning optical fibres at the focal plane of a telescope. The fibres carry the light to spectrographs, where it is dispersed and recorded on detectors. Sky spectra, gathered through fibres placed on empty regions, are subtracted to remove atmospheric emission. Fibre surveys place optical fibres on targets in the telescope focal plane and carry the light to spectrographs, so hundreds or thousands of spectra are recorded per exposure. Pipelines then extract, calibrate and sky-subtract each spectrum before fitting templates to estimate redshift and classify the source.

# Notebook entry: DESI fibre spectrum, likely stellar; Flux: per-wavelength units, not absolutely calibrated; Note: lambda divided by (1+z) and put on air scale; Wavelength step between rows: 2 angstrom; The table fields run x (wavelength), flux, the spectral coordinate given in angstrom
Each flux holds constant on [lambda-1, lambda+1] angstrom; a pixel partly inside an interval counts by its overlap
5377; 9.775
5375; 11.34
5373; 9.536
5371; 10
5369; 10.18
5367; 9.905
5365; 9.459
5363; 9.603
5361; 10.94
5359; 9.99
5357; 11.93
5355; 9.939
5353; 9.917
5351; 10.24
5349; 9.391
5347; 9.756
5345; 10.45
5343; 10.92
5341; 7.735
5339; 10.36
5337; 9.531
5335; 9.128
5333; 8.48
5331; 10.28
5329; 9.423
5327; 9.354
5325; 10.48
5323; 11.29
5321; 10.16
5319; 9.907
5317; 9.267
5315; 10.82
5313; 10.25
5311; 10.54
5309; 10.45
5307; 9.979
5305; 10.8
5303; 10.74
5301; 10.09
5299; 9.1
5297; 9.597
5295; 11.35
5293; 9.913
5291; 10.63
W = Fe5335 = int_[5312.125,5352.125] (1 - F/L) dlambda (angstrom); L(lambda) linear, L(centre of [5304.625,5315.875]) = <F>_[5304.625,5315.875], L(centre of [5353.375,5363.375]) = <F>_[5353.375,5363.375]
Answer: 2.3 angstrom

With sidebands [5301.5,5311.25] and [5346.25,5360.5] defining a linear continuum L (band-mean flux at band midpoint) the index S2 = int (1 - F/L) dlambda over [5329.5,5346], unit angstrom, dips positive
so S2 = 1.10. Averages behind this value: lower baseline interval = 10.5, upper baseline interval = 10.2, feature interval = 9.6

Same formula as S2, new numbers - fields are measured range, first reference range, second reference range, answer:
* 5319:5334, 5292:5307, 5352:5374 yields 0.4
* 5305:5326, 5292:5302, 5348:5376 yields -0.6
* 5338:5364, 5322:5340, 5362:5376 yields -0.5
